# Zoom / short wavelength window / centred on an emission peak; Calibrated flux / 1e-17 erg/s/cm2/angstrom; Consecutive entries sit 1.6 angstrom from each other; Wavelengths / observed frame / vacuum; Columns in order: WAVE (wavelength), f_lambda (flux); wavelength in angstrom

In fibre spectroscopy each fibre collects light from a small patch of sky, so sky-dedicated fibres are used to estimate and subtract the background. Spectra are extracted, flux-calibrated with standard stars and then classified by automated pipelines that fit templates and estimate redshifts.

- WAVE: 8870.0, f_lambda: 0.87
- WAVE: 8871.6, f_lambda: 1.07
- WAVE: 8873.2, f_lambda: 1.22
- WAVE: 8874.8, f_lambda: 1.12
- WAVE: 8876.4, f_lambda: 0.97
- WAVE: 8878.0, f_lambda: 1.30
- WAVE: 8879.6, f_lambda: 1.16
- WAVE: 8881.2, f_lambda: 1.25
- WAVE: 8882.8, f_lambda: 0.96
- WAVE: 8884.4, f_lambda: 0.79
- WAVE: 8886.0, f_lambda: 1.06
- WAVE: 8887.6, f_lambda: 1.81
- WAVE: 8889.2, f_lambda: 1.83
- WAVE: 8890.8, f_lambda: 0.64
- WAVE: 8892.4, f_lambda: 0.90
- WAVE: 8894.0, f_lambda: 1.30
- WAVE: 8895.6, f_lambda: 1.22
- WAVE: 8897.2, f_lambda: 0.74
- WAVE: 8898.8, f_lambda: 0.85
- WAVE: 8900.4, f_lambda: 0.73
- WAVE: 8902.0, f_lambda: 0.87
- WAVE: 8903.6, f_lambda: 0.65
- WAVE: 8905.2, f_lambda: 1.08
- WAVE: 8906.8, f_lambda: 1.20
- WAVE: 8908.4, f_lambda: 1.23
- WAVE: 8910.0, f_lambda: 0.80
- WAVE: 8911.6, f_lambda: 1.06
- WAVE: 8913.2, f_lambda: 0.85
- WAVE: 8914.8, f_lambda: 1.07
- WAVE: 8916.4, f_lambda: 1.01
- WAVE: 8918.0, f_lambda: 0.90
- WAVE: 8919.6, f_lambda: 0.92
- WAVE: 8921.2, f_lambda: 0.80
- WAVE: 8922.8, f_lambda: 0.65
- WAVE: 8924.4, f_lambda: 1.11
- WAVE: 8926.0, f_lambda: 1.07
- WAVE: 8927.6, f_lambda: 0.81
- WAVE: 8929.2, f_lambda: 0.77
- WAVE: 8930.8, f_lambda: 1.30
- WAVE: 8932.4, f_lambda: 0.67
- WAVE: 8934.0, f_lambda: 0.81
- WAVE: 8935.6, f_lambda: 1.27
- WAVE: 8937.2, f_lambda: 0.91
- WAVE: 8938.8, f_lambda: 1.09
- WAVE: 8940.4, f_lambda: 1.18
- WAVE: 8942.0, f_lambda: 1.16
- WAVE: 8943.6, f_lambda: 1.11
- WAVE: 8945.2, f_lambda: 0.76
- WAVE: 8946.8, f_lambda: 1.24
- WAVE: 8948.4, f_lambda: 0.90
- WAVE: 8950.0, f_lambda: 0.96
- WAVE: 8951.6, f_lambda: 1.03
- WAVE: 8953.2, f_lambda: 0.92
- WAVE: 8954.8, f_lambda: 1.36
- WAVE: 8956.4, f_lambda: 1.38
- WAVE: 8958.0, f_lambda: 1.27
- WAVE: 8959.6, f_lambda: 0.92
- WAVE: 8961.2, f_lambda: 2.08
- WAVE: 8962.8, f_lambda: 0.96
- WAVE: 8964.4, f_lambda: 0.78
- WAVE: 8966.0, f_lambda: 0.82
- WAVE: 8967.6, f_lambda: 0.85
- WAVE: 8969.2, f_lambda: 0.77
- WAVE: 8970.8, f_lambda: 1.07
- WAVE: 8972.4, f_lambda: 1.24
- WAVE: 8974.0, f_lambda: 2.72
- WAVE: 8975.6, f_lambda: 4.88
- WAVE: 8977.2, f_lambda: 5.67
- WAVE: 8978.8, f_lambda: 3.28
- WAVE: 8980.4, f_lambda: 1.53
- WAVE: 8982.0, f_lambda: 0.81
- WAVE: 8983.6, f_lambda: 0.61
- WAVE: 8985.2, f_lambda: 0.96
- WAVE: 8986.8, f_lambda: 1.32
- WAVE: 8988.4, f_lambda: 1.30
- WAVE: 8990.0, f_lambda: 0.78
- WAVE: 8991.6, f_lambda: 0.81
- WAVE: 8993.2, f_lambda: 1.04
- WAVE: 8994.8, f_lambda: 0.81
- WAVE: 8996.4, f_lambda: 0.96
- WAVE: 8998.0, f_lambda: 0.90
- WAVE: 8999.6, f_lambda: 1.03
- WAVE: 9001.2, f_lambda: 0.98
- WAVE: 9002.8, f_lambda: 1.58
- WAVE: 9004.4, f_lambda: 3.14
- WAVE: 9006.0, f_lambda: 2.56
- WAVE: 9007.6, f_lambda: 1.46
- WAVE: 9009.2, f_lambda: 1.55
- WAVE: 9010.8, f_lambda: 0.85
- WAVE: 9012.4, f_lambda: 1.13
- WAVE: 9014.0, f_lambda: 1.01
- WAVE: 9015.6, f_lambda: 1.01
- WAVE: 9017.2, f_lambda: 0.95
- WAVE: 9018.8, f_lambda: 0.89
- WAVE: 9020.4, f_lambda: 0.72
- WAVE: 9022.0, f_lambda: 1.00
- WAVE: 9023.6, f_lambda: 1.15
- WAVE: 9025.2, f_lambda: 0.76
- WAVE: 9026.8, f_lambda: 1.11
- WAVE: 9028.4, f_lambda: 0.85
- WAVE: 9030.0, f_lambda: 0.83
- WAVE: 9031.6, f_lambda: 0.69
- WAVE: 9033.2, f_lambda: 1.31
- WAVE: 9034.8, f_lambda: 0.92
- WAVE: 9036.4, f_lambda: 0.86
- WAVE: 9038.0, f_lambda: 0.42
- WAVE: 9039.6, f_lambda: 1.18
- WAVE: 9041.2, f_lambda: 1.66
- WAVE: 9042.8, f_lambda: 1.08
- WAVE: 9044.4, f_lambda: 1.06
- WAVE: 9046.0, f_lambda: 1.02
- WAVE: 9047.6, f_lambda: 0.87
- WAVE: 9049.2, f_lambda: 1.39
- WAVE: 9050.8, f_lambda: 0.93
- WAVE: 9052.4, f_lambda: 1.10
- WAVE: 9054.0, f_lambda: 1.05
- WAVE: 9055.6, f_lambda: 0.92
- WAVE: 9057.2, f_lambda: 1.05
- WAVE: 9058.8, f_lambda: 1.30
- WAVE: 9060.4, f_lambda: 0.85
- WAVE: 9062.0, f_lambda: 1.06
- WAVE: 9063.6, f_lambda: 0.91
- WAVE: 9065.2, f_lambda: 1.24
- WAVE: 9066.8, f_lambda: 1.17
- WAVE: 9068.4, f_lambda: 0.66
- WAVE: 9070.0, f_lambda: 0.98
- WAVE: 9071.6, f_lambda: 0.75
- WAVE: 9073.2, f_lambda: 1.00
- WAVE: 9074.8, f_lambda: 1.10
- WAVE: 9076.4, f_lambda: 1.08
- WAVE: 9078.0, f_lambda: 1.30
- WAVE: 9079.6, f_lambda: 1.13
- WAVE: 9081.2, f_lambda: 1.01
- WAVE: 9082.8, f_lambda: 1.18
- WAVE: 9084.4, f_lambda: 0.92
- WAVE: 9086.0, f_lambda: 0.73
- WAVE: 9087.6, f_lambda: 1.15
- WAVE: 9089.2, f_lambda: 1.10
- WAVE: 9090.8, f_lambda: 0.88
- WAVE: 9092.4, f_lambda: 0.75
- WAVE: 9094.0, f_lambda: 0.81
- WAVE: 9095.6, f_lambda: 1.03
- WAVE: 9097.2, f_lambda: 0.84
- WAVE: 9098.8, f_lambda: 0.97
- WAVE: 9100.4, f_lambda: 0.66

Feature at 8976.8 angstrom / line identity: H-alpha 6563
